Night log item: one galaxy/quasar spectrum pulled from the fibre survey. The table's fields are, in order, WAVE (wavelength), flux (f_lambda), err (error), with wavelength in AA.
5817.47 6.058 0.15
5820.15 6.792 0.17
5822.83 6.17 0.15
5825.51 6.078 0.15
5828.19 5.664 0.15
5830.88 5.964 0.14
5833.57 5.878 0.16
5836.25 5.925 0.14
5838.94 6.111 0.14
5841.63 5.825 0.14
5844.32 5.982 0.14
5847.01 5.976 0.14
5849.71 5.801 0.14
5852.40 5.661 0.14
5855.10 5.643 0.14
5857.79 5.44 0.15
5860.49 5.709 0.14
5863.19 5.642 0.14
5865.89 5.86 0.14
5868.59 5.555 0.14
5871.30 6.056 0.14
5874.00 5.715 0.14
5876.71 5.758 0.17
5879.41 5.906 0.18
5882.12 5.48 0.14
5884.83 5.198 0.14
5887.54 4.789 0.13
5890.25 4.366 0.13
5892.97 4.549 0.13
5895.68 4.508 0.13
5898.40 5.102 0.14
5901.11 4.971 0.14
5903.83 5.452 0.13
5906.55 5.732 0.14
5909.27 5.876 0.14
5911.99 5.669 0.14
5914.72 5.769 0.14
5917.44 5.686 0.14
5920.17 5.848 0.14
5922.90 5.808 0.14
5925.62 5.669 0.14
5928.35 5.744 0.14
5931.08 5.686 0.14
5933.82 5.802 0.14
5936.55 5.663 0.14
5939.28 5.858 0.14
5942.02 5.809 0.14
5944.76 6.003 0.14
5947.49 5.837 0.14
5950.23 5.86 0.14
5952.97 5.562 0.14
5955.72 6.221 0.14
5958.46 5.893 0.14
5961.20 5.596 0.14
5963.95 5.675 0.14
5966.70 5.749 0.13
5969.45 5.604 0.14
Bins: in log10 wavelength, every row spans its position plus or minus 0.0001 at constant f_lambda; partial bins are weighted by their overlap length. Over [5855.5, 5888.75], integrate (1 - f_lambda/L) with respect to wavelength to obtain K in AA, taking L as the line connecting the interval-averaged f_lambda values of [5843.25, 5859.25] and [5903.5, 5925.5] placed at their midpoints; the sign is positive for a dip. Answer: 0.9 AA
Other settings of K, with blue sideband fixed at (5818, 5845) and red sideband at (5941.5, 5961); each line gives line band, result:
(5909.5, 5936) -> 0.7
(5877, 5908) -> 4.3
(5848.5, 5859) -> 0.7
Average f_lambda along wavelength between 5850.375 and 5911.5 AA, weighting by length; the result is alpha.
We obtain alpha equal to 5.42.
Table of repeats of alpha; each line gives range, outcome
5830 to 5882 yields 5.8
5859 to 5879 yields 5.76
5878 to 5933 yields 5.4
